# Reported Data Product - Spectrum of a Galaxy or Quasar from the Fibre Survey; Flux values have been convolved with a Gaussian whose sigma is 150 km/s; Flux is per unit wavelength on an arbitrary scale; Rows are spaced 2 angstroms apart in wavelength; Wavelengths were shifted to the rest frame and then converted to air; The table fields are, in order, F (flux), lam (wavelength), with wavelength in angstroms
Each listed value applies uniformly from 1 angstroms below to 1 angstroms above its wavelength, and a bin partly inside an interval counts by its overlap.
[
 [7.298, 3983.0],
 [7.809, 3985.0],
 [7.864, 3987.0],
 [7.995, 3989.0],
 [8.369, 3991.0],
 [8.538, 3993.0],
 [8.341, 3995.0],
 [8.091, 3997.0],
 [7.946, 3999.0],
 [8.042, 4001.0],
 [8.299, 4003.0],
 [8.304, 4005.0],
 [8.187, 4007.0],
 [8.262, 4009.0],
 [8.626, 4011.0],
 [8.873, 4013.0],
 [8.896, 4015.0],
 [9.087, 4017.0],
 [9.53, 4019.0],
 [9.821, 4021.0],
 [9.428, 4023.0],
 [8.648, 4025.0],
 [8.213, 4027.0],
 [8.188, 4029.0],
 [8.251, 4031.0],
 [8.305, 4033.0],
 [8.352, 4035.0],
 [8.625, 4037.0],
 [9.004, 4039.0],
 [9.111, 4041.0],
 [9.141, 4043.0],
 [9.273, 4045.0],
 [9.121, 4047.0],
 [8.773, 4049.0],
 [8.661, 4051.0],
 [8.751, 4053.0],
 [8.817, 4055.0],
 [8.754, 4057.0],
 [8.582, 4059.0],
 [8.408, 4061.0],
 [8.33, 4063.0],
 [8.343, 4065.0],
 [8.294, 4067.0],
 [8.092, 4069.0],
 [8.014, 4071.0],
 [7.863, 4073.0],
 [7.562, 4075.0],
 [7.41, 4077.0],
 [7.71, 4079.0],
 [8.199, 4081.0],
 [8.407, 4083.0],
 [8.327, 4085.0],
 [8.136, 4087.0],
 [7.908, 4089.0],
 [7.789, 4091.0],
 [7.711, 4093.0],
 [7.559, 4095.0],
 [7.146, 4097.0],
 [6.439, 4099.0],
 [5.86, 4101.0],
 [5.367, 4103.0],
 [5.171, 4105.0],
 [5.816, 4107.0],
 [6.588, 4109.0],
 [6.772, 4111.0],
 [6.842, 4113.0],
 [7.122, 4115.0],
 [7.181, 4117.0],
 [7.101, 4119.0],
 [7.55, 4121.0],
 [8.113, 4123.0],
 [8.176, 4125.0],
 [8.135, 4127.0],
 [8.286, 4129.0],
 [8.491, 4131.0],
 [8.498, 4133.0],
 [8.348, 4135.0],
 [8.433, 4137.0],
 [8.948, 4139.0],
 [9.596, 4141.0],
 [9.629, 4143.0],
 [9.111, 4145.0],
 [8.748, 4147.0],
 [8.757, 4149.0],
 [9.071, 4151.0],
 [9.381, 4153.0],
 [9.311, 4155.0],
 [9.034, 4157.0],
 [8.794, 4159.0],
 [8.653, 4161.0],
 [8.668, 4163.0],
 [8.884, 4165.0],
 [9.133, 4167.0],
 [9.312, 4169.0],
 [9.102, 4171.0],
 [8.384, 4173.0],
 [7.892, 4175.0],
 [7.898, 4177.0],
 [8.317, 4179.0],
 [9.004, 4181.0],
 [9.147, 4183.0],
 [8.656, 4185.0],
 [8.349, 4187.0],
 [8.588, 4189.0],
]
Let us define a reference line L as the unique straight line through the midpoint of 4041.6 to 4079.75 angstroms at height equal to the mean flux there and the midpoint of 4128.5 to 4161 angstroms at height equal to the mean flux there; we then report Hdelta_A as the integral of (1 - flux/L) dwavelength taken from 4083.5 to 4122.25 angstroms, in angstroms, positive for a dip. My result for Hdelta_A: 7.5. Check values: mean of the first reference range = 8.43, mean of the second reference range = 8.9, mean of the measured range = 6.99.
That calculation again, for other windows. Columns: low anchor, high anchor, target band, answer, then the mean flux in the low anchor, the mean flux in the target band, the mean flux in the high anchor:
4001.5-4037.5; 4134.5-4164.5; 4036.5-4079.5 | 1.3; 8.65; 8.49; 8.97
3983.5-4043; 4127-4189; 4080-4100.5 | 2.2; 8.52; 7.72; 8.78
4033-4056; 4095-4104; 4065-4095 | -3.1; 8.85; 7.96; 6.35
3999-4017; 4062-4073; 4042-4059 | -1.3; 8.45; 8.89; 8.18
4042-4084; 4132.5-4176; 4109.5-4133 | 2.9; 8.4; 7.63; 8.9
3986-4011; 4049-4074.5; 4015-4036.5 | -1.3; 8.2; 8.78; 8.41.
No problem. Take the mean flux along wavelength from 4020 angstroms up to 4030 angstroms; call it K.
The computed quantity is 8.86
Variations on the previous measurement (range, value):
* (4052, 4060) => 8.73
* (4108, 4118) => 6.9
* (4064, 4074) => 8.12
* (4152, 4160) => 9.13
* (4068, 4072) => 8.05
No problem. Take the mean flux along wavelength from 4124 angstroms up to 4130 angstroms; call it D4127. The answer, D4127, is 8.2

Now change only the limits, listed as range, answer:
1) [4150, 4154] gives 9.23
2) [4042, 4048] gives 9.18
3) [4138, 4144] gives 9.39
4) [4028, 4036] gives 8.27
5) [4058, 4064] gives 8.44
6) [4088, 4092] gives 7.85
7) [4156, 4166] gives 8.81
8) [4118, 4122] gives 7.33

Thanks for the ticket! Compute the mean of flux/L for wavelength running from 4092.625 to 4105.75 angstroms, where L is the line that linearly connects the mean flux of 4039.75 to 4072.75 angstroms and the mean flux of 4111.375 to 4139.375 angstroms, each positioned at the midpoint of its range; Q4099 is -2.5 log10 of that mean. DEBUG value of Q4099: 0.262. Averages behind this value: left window 8.64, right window 7.9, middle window 6.43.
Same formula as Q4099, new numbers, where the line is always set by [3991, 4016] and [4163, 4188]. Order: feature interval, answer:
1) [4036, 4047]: -0.075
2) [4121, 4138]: 0.042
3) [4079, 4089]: 0.044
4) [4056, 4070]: 0.009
